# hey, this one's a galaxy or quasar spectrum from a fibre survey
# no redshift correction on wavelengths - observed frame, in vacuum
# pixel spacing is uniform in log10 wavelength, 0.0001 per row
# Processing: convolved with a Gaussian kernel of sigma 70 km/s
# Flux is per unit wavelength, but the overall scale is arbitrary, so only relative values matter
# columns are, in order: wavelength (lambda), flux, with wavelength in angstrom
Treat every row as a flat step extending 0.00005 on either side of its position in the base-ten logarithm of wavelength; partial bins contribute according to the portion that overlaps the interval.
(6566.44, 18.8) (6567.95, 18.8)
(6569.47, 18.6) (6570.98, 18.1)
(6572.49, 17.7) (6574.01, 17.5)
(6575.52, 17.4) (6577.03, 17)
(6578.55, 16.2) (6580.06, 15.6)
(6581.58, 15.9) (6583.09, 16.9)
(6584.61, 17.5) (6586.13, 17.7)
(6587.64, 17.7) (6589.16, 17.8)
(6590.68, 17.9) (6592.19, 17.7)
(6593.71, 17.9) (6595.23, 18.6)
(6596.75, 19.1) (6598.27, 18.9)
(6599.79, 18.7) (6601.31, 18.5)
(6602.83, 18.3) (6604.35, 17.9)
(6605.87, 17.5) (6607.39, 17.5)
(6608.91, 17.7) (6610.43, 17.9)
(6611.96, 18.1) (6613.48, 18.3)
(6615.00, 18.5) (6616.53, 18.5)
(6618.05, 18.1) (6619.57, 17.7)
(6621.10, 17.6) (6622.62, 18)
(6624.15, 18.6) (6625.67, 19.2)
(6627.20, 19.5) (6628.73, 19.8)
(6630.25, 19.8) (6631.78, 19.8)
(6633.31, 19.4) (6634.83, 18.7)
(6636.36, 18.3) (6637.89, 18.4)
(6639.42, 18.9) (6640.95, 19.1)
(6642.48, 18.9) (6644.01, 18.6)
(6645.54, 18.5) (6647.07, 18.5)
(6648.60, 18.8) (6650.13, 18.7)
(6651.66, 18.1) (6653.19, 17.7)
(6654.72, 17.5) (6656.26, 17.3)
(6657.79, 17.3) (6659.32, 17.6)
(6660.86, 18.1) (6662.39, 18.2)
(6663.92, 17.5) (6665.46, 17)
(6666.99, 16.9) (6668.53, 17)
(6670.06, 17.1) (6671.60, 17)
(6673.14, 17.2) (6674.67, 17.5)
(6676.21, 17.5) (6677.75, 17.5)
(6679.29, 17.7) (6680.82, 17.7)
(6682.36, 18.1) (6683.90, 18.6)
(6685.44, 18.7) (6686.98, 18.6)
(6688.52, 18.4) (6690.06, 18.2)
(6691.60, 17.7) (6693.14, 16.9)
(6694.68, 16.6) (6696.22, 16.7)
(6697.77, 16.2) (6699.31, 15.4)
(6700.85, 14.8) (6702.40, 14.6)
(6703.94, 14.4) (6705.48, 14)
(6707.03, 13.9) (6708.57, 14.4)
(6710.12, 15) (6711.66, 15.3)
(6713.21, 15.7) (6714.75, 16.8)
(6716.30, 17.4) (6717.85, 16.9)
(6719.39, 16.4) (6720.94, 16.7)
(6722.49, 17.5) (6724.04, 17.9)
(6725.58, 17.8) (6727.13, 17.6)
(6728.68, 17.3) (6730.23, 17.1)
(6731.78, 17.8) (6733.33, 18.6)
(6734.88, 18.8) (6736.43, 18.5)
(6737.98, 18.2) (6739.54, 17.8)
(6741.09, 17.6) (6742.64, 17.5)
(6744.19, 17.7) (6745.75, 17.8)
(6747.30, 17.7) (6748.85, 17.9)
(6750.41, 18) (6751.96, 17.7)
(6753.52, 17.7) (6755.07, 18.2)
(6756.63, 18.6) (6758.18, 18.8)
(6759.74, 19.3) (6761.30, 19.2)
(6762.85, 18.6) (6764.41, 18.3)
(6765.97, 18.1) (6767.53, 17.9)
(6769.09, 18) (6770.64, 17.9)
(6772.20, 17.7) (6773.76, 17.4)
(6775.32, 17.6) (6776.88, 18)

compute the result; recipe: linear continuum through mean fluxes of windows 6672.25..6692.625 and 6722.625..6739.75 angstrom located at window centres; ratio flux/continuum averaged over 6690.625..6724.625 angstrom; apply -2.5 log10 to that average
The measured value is 0.13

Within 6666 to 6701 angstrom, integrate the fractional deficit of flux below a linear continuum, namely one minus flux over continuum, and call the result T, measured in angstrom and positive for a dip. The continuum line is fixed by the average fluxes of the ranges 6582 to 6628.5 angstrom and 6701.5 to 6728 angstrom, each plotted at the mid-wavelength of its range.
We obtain -1.5 angstrom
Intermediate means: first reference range 18.1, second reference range 16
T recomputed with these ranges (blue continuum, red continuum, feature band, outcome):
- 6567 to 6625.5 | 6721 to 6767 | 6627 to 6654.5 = -1.4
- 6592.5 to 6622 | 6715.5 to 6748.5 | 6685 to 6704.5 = 1.2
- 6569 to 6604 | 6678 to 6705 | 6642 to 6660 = -0.9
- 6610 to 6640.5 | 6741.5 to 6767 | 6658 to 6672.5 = 0.9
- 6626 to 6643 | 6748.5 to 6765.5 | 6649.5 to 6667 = 1.2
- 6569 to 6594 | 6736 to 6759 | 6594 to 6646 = -3.2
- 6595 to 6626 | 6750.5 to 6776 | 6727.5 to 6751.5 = 0.4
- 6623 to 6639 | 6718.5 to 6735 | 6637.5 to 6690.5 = 1.8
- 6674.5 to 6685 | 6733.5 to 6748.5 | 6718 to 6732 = 0.5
